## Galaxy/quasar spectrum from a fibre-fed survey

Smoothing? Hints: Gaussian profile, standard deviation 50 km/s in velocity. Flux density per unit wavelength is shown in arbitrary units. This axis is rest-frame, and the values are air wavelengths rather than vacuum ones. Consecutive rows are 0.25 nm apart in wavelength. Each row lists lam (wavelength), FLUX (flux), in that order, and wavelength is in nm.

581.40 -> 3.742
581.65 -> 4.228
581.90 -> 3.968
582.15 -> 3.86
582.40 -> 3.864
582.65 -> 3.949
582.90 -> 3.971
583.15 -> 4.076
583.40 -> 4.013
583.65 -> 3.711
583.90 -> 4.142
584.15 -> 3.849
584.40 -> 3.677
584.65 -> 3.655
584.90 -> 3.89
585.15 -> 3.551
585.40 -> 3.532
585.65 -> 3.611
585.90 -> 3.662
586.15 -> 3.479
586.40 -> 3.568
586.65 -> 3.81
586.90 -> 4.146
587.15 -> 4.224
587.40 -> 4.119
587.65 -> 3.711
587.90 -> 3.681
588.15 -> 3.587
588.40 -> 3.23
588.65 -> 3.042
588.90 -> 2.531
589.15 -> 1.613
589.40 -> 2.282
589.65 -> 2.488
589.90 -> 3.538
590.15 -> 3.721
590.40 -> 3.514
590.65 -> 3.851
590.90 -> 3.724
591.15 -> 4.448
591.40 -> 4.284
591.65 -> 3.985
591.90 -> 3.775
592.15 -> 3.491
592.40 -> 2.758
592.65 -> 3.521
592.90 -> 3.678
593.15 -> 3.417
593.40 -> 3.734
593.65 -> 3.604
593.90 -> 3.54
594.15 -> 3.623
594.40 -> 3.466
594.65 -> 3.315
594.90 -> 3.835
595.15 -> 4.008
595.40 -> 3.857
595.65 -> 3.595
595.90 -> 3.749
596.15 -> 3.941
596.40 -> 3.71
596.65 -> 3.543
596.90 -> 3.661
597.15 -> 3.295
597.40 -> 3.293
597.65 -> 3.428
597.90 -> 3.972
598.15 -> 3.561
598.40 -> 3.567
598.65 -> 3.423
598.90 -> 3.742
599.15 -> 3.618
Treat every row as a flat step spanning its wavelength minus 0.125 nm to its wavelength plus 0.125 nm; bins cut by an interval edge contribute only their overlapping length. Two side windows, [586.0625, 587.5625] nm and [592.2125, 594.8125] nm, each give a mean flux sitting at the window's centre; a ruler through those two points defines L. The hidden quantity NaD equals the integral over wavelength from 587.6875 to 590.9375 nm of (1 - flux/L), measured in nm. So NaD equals 0.52 nm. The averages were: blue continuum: 3.9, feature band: 3.14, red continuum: 3.47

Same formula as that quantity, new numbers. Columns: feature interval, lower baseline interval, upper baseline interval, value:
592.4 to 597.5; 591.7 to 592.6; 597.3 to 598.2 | -0.16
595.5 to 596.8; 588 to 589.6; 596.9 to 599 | -0.13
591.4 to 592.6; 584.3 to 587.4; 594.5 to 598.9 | 0.03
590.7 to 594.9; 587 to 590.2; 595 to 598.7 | -0.28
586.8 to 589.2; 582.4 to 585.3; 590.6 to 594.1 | 0.22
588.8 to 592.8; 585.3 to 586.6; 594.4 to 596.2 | 0.34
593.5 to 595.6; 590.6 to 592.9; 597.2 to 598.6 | 0.00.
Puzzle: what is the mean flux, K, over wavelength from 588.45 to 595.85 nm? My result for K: 3.46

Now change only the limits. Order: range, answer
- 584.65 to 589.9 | 3.4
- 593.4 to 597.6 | 3.63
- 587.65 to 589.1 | 3.17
